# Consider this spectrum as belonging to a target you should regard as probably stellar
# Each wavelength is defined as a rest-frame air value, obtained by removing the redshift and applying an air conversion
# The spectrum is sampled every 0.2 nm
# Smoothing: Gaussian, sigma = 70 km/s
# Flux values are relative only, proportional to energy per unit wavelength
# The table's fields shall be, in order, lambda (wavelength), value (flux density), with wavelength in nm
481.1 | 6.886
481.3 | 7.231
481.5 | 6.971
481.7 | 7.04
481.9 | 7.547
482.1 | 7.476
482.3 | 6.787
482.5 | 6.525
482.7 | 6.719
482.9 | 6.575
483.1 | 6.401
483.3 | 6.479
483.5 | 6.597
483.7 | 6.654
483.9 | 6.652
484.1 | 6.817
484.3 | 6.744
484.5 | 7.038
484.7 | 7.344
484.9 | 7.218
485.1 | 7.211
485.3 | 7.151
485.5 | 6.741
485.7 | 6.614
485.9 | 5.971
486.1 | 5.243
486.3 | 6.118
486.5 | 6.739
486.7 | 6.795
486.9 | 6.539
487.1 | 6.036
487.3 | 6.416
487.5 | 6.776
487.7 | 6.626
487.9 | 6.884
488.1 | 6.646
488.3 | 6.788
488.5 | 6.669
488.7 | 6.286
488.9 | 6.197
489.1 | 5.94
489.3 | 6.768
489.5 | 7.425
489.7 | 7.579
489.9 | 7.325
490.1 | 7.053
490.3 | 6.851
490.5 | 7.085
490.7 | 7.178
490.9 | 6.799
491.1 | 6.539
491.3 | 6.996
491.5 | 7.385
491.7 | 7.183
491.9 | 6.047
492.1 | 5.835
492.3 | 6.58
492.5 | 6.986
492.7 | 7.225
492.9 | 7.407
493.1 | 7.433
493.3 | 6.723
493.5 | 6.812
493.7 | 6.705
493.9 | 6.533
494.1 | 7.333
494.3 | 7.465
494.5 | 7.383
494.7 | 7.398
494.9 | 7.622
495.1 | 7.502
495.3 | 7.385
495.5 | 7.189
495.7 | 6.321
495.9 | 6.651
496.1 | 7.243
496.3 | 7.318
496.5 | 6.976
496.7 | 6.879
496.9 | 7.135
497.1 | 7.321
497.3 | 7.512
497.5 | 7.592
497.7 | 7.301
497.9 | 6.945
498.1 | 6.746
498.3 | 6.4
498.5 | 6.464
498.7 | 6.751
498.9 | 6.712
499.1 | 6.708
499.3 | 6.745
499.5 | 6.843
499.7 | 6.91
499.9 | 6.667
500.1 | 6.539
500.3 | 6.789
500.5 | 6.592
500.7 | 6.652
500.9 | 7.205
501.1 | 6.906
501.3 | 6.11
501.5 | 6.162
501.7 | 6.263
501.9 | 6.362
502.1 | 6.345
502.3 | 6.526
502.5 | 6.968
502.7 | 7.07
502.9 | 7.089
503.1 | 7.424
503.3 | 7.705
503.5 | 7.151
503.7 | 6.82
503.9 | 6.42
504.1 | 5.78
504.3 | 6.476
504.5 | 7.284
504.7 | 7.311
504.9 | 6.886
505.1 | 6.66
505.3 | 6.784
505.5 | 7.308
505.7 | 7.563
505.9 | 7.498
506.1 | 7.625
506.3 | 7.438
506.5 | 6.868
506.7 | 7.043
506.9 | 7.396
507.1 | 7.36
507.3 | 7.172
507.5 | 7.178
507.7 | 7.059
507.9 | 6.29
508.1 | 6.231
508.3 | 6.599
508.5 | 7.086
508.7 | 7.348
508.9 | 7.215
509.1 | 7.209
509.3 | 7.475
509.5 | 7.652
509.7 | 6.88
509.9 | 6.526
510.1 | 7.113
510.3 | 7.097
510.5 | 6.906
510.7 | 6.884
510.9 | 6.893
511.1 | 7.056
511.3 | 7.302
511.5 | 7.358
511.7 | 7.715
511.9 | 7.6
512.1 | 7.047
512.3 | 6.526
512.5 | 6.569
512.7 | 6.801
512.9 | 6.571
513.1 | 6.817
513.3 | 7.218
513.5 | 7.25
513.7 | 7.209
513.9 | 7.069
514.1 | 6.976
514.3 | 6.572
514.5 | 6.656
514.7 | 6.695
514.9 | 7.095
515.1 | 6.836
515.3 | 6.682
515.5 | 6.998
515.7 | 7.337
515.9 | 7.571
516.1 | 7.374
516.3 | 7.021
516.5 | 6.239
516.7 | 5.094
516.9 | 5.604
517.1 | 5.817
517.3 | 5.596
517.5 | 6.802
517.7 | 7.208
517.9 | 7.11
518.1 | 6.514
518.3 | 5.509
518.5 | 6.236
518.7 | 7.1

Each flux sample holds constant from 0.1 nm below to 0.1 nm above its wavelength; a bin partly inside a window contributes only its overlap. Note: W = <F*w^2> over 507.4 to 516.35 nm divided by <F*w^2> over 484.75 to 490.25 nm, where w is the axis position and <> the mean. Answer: 1.2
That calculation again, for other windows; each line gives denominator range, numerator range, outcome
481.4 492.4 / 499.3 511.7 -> 1.11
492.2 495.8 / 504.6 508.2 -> 1.05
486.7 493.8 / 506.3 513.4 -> 1.12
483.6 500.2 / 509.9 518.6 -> 1.08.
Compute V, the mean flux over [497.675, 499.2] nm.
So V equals 6.73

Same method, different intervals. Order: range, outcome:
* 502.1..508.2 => 7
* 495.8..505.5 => 6.84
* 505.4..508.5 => 7.11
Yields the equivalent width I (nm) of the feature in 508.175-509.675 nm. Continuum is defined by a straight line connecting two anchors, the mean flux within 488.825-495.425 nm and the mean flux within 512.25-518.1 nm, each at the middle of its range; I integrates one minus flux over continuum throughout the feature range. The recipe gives -0.09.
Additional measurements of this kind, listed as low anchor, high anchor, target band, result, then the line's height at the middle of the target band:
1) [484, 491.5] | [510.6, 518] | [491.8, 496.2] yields -0.146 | 6.77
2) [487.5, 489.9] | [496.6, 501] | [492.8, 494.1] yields -0.031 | 6.81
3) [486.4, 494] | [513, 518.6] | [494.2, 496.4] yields -0.150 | 6.76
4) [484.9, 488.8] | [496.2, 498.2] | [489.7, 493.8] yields -0.046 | 6.85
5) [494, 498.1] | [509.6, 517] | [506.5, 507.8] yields -0.031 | 7.01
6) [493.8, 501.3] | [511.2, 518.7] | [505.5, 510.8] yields -0.195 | 6.86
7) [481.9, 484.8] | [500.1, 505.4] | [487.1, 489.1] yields 0.077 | 6.79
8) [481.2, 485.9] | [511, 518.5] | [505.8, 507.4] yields -0.115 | 6.81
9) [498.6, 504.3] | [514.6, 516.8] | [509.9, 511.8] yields -0.094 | 6.78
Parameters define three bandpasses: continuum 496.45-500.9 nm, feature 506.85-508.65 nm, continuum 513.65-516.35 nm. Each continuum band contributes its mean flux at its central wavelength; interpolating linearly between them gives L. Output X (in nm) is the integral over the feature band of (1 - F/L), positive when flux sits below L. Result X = 0.00 nm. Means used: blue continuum 6.88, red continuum 7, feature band 6.93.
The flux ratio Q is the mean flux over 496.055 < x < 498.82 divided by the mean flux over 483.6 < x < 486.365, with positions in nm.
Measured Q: 1.1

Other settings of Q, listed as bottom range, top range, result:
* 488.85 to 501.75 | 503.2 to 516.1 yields 1.02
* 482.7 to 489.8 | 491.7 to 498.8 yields 1.05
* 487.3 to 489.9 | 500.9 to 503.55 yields 1.01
